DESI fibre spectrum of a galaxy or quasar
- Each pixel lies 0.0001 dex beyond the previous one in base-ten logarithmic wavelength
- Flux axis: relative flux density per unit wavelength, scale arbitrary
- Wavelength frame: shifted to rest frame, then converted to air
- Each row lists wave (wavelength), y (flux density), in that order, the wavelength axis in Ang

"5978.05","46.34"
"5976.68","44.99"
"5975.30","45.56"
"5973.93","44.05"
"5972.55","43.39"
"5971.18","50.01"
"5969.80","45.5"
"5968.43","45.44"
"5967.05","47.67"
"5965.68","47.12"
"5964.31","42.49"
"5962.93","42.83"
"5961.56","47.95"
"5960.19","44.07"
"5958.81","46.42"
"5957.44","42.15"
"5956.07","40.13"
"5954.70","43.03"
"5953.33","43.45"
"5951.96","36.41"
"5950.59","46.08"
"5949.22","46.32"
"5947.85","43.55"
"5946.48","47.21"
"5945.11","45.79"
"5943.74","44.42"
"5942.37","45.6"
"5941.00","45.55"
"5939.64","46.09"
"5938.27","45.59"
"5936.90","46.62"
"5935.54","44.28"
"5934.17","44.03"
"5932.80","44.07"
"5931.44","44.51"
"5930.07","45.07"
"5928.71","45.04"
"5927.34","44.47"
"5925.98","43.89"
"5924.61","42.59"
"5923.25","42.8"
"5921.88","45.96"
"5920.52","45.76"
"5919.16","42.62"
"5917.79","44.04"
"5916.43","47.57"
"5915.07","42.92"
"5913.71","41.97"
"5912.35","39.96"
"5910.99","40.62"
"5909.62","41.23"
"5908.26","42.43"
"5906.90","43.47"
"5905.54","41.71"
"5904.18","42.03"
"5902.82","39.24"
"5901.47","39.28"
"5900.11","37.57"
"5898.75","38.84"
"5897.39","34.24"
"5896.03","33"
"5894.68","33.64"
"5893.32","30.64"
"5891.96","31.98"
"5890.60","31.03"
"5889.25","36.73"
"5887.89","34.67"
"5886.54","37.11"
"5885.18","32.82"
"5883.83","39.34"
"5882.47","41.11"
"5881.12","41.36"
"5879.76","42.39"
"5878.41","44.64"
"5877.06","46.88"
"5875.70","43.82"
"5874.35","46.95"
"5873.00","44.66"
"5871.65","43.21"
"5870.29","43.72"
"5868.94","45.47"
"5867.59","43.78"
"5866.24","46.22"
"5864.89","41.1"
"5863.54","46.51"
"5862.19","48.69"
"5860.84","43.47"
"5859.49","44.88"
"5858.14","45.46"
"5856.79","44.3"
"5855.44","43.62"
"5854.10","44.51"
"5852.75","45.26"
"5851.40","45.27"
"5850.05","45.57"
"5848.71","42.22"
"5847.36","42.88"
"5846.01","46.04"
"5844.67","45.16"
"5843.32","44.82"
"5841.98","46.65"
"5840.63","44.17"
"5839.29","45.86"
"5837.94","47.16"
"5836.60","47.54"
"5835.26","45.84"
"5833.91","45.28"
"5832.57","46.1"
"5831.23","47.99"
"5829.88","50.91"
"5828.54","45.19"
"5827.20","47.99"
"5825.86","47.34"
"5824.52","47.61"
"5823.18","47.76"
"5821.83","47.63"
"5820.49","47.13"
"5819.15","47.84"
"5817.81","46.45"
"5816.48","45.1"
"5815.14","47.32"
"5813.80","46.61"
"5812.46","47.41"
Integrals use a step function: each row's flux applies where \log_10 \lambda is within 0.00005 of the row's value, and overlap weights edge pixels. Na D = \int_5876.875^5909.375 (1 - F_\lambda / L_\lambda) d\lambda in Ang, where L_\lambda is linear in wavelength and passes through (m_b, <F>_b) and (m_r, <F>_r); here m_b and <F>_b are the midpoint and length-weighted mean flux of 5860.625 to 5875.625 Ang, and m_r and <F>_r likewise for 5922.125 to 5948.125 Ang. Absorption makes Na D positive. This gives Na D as 4.9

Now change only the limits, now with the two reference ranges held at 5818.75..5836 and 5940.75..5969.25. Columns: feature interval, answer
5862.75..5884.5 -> 1.1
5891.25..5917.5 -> 3.7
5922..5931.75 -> 0.2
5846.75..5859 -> 0.6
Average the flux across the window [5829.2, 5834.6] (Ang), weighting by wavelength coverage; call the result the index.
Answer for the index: 47.5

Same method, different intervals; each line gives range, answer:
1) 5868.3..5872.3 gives 44.1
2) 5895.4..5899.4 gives 35.3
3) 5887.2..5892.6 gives 33.7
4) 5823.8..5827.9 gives 47.7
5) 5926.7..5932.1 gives 44.7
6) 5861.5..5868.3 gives 45.3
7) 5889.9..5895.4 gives 31.9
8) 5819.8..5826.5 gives 47.4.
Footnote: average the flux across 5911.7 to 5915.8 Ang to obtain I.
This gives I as 41.8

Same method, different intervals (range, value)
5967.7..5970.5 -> 45.4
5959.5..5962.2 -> 46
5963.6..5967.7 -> 45.7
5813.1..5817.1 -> 46.3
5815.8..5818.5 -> 45.9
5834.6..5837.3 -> 46.8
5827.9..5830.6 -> 48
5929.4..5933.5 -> 44.5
